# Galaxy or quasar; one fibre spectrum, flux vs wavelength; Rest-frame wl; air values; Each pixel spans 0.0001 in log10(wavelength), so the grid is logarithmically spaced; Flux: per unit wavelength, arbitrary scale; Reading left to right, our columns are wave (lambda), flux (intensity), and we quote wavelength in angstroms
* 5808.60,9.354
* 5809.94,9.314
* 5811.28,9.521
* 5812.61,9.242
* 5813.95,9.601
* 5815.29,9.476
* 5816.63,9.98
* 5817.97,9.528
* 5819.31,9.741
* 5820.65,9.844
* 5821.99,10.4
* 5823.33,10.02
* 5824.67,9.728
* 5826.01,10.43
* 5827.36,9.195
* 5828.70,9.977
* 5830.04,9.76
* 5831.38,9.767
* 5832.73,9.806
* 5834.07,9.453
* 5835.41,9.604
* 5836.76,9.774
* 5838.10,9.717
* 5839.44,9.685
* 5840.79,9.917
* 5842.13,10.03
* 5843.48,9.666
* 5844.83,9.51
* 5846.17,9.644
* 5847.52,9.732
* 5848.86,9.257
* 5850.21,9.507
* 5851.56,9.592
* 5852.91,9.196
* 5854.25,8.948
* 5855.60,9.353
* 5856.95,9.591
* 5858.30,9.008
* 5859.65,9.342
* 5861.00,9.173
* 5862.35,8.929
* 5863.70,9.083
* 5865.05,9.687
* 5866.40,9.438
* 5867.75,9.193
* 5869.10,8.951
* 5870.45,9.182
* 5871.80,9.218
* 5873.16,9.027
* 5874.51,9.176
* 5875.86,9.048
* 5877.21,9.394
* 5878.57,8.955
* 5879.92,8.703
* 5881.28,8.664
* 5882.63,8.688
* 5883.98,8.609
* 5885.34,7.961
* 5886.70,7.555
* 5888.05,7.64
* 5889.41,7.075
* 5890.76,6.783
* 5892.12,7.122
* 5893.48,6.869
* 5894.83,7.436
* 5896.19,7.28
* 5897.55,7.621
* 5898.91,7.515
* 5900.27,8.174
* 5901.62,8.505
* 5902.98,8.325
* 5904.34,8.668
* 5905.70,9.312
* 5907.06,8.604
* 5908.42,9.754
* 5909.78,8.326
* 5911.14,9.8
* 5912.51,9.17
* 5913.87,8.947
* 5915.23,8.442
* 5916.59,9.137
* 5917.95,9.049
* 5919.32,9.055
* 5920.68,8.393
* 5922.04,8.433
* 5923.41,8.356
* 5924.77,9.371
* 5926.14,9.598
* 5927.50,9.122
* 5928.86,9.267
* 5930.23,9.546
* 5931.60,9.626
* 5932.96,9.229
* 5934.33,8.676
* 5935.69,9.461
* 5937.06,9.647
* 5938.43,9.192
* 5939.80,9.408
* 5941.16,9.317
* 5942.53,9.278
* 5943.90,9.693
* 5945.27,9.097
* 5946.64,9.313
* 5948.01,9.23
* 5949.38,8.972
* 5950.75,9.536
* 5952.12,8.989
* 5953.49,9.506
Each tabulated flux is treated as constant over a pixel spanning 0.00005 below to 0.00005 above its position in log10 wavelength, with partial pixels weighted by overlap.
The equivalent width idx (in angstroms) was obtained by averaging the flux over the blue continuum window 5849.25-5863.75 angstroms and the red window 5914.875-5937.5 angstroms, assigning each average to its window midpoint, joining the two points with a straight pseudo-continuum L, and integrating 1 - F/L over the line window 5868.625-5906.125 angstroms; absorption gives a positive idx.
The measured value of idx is 3.8 angstroms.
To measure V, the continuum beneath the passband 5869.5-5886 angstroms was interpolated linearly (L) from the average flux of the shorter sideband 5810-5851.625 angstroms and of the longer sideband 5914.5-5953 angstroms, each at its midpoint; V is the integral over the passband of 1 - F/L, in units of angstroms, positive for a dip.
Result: 1.0 angstroms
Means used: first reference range 9.71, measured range 8.89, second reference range 9.16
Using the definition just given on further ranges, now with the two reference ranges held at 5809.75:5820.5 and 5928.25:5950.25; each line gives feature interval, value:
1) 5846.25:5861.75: 0.2 angstroms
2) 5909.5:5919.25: 0.4 angstroms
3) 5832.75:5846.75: -0.3 angstroms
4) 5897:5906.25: 1.1 angstroms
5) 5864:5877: 0.3 angstroms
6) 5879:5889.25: 1.3 angstroms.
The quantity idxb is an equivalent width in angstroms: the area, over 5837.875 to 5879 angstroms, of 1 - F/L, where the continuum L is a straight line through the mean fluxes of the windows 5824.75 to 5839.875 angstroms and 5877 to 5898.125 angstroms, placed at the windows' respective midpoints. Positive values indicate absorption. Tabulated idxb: -2.4 angstroms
